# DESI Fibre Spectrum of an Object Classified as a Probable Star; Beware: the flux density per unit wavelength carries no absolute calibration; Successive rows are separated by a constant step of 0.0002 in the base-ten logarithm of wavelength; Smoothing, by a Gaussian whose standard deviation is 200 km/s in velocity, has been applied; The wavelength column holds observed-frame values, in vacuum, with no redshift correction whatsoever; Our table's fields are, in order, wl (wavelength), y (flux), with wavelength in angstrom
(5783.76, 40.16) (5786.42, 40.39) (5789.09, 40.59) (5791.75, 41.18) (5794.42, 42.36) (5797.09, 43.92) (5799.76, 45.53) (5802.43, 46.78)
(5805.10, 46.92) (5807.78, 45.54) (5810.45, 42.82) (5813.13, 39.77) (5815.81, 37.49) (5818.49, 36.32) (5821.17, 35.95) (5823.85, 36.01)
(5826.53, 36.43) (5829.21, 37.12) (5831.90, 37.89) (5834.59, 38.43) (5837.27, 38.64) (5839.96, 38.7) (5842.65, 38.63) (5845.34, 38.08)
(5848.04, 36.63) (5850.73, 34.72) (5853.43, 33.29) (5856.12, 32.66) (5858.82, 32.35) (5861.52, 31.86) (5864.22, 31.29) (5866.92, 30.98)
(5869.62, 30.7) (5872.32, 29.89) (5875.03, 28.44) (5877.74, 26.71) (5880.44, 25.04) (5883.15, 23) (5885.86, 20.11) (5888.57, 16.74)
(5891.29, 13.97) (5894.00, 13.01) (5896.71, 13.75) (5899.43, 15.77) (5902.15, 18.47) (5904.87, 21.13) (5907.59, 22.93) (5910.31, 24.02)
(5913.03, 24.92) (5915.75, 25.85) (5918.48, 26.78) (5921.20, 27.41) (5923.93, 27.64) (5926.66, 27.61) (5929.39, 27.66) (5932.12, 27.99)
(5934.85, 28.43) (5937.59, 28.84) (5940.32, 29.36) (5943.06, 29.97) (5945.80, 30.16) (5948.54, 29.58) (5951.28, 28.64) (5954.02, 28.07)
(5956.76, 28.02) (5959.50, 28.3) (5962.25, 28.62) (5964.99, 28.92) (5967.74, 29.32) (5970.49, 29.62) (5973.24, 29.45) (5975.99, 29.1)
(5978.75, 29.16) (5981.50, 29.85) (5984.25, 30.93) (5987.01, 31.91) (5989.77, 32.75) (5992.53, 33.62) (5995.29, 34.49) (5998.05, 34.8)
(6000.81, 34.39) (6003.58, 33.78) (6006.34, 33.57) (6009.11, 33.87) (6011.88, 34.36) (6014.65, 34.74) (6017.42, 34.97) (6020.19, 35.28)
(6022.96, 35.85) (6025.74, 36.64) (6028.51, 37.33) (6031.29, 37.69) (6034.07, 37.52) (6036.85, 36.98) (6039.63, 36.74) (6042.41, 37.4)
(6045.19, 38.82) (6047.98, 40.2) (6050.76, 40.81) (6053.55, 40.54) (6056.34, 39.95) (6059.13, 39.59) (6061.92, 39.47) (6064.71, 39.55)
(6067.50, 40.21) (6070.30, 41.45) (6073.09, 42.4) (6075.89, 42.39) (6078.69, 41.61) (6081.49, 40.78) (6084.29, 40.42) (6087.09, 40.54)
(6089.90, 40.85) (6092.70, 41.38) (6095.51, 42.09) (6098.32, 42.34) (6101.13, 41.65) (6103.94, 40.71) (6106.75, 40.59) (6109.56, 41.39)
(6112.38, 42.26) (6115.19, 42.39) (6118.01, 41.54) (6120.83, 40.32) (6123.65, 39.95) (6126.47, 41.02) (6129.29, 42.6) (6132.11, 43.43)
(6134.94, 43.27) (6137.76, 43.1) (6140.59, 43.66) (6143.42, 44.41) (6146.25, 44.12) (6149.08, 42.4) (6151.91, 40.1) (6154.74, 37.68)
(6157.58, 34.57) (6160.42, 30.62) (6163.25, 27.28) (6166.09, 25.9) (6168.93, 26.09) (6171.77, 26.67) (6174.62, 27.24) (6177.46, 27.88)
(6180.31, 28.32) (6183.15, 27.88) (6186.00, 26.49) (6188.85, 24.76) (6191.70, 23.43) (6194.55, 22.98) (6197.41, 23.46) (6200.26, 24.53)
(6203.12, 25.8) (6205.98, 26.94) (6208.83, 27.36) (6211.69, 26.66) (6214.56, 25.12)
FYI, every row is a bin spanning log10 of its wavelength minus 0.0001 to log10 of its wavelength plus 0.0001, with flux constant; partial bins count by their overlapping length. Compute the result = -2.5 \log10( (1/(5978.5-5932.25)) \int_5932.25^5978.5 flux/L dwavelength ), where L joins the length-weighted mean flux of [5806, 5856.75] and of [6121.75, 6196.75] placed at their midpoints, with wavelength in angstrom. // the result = 0.25 mag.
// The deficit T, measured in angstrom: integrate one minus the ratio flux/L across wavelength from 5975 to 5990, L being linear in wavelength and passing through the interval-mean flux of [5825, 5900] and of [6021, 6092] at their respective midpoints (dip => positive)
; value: 2.2 angstrom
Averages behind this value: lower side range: 29.6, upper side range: 39.4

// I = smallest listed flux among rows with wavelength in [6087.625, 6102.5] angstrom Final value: 40.85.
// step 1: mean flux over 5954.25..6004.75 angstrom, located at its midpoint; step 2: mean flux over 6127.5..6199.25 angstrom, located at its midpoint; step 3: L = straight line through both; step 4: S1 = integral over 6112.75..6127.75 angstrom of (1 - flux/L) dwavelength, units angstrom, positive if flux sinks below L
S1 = -3.9 angstrom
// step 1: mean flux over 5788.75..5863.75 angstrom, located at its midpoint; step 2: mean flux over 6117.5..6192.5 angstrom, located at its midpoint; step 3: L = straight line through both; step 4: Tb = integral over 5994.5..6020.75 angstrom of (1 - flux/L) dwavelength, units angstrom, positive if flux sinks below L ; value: 1.6 angstrom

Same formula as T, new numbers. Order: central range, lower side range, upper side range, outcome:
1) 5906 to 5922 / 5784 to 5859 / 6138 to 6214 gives 5.1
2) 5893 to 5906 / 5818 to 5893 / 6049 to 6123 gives 6.6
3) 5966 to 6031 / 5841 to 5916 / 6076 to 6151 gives 2.3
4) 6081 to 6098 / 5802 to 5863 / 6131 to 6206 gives -4.0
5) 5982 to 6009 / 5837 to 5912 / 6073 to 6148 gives 1.1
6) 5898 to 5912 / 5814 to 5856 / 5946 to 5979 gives 5.1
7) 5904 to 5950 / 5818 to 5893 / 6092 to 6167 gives 9.1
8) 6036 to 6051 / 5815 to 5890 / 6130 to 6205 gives -2.8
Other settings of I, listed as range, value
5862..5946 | 13.01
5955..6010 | 28.02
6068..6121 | 40.32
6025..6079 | 36.64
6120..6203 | 22.98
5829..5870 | 30.7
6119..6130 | 39.95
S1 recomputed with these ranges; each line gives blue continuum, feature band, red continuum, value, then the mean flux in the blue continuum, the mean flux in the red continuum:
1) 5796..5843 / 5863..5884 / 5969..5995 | 4.9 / 40.2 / 30.9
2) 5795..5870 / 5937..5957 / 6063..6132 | 5.2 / 37.8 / 41.3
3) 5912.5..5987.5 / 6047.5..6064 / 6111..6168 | -2.6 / 28.7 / 39.4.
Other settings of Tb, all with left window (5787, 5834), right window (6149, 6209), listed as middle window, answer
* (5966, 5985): 3.0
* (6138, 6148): -4.9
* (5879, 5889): 4.3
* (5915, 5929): 3.7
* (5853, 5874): 4.0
